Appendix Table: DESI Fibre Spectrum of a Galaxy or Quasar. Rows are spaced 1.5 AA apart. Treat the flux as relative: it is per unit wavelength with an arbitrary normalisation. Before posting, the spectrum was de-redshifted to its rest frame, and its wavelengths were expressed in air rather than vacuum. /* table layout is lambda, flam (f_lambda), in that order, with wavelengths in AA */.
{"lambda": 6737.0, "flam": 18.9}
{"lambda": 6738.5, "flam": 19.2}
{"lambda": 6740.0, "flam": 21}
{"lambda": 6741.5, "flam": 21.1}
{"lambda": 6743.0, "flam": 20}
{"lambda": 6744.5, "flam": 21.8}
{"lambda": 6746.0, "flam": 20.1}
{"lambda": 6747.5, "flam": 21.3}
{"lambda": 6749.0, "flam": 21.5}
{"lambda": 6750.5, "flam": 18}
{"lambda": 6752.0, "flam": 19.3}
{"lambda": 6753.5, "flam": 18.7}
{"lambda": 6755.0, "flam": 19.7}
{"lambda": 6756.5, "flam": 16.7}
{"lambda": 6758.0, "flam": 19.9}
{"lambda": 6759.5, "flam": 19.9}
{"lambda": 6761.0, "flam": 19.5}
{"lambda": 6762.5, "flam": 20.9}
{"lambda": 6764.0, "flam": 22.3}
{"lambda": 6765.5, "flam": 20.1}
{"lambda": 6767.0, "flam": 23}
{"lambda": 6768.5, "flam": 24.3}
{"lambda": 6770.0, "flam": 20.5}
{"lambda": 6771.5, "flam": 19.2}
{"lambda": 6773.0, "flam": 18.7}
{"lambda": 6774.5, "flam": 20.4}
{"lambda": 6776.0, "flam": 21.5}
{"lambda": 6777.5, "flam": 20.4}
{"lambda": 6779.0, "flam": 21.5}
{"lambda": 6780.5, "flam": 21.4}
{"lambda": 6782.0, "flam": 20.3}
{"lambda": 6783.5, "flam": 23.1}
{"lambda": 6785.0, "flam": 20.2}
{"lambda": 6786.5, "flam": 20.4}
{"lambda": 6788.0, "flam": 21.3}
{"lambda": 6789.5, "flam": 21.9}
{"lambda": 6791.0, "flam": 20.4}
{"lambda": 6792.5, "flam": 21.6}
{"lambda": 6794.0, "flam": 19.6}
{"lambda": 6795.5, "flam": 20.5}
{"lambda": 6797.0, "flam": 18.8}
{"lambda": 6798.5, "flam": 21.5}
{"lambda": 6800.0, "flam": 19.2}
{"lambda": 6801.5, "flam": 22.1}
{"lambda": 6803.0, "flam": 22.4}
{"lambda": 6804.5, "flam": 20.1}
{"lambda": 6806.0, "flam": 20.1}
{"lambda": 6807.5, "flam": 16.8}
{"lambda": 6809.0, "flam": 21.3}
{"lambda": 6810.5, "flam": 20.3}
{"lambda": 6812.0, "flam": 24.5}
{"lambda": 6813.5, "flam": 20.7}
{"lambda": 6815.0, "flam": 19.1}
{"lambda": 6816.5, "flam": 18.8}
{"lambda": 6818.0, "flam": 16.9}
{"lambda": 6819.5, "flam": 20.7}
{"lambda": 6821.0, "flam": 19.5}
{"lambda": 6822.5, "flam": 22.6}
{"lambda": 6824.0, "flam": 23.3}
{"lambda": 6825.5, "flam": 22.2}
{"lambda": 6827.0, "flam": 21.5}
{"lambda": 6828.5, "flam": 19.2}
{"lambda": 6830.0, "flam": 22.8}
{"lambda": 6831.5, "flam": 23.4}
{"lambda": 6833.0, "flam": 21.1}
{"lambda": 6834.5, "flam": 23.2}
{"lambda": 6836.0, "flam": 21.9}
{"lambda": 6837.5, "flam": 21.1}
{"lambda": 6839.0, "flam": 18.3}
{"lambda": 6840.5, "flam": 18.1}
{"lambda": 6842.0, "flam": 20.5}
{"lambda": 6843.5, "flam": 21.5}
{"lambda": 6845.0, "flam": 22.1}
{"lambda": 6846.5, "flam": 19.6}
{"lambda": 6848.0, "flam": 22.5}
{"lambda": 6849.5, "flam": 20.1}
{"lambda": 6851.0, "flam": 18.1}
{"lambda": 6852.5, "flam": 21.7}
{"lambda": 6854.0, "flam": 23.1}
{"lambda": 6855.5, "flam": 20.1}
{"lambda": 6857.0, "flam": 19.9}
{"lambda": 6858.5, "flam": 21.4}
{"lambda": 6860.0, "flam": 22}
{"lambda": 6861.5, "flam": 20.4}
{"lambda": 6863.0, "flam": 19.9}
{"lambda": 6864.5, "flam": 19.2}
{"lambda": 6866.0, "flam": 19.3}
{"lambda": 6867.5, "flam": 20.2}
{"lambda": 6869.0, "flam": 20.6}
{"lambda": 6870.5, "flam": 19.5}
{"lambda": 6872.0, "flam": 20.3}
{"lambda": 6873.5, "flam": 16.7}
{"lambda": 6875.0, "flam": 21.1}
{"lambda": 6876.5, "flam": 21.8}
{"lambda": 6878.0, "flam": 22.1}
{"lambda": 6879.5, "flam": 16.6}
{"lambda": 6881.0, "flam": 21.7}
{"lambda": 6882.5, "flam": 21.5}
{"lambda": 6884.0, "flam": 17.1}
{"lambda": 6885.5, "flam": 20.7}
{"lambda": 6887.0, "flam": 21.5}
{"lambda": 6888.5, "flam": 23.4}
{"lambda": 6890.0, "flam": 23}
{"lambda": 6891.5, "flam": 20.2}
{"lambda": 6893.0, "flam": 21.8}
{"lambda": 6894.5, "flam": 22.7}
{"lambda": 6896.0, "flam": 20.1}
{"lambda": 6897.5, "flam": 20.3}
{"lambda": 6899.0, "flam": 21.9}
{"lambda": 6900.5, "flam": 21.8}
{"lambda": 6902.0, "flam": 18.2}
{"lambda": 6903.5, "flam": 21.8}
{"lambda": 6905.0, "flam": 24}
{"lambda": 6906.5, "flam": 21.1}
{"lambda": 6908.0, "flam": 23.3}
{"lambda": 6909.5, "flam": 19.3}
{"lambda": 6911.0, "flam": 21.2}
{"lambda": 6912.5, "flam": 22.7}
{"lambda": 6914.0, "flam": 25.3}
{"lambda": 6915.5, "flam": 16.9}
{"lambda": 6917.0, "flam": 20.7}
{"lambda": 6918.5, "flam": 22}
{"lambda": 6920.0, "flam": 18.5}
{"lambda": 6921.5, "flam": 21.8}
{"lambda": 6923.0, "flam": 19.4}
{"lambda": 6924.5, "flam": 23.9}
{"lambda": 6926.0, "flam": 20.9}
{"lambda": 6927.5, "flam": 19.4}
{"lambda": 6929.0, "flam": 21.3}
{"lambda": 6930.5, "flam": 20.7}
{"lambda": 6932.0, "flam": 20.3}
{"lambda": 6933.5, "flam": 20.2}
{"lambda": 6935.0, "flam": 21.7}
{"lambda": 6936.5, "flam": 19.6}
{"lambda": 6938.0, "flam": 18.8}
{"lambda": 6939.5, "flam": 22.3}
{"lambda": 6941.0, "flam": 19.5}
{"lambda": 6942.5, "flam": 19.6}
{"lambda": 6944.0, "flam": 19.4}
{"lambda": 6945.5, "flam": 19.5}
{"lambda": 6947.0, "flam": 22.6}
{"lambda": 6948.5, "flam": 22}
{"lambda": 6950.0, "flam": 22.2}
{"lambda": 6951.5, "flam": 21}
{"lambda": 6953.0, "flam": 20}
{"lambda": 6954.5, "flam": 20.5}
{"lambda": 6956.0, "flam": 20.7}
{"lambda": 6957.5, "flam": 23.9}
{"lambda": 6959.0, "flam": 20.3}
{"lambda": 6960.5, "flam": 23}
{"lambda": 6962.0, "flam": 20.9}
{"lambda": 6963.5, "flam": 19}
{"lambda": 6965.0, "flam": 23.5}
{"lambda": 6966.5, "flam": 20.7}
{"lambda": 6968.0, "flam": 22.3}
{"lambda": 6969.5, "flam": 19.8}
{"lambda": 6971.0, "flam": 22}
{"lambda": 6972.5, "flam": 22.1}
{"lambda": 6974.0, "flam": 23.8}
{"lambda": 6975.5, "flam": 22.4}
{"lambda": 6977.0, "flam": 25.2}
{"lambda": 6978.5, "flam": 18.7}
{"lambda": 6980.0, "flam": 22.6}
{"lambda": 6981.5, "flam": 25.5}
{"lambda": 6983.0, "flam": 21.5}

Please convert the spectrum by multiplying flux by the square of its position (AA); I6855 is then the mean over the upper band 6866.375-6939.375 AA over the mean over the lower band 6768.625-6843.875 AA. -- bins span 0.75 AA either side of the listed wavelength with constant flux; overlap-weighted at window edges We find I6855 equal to 1.03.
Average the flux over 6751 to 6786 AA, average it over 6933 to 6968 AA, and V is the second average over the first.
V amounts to 1.0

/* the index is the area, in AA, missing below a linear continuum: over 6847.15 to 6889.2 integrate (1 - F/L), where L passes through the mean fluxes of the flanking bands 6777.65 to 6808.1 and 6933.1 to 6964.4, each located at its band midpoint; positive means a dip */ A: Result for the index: 0.6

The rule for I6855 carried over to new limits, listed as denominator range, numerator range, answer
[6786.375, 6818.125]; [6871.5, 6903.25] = 1.04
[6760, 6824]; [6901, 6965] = 1.06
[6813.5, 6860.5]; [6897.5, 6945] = 1.03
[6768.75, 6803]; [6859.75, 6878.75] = 1.00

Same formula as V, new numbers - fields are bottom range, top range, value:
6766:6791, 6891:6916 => 1.01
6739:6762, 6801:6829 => 1.04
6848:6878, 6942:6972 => 1.04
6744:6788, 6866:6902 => 1.01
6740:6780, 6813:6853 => 1.02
